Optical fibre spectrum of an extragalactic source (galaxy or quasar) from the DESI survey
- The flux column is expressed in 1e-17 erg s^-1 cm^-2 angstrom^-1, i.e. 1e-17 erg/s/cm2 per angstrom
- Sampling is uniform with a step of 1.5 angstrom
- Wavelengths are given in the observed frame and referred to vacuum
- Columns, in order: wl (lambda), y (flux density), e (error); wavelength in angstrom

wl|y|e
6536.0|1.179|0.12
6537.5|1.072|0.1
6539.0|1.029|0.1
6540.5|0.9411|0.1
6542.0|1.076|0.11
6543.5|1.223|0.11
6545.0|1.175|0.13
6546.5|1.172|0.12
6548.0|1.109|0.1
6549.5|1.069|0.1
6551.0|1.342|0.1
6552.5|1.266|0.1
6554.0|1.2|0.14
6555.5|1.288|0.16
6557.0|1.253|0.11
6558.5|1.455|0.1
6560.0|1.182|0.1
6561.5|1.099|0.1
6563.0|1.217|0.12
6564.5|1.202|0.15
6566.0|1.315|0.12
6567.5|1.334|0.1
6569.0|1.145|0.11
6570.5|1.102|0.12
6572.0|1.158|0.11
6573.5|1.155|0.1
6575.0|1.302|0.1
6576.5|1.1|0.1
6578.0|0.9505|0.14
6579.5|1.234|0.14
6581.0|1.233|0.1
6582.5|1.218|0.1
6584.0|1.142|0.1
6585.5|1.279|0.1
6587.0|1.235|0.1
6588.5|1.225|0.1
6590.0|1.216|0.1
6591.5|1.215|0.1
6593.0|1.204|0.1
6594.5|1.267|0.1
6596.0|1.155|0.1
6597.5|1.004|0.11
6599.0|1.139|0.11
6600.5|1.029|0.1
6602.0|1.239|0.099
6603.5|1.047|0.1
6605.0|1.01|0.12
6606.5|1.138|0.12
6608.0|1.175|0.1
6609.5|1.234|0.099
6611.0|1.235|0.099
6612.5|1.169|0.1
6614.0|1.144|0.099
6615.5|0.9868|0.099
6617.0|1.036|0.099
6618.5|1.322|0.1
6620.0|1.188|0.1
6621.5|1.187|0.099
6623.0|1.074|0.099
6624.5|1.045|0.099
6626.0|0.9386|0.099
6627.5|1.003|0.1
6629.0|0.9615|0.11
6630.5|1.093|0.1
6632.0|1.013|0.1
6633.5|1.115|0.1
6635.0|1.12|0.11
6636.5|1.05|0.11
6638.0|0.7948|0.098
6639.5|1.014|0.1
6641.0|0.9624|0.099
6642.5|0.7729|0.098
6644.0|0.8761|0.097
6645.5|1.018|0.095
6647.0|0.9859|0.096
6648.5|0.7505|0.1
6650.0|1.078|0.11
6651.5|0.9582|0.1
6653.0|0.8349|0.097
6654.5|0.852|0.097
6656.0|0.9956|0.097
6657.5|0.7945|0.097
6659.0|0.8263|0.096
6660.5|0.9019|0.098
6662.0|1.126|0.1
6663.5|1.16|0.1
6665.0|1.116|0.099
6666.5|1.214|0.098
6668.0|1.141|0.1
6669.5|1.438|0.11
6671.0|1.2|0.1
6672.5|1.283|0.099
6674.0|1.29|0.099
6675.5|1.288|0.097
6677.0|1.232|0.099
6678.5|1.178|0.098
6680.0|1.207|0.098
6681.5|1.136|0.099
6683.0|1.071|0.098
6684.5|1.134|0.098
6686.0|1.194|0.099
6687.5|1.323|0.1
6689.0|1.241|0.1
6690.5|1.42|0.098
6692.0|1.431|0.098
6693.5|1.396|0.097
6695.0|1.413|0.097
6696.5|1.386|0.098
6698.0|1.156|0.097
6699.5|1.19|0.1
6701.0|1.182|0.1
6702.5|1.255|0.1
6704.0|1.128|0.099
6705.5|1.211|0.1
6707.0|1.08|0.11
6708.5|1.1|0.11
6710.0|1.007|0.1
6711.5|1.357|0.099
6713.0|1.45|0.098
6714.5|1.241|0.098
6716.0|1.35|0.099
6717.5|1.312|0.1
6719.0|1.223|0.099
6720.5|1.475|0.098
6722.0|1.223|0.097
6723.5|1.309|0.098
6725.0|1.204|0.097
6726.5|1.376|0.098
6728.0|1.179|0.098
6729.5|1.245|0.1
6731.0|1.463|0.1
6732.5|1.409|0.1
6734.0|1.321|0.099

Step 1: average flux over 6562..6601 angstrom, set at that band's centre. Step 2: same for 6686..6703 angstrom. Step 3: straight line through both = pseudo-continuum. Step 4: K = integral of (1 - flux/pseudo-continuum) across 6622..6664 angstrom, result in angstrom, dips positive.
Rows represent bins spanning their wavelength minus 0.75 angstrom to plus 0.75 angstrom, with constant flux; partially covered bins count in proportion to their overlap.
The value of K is 9.4 angstrom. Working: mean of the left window 1.18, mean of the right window 1.3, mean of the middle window 0.969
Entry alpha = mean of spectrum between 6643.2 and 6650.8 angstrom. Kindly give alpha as 0.941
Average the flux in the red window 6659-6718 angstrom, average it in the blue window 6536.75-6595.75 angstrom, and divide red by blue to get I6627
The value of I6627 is 1.03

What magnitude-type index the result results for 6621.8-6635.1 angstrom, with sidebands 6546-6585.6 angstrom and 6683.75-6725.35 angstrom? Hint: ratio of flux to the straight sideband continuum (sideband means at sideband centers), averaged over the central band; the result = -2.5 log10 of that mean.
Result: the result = 0.18 mag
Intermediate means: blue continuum 1.2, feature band 1.04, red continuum 1.26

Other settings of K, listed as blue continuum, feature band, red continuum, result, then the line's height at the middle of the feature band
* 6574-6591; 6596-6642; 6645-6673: 1.5 angstrom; 1.12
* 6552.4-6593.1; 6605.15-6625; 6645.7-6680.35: 0.0 angstrom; 1.15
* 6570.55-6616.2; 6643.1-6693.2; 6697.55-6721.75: 3.9 angstrom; 1.21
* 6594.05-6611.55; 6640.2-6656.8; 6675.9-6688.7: 3.6 angstrom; 1.17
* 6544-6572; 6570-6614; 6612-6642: -1.1 angstrom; 1.14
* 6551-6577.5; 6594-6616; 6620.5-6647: -0.8 angstrom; 1.09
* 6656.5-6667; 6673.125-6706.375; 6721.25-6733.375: -3.3 angstrom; 1.14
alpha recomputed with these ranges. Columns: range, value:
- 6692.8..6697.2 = 1.4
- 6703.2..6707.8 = 1.14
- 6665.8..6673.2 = 1.26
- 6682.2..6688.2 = 1.18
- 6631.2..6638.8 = 1.02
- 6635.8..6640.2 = 0.951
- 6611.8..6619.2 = 1.13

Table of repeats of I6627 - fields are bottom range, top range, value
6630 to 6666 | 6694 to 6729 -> 1.30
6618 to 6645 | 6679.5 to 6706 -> 1.22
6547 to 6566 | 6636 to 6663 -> 0.75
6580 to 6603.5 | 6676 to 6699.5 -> 1.06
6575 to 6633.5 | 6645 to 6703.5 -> 1.01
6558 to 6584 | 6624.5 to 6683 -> 0.87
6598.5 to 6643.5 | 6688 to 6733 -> 1.19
